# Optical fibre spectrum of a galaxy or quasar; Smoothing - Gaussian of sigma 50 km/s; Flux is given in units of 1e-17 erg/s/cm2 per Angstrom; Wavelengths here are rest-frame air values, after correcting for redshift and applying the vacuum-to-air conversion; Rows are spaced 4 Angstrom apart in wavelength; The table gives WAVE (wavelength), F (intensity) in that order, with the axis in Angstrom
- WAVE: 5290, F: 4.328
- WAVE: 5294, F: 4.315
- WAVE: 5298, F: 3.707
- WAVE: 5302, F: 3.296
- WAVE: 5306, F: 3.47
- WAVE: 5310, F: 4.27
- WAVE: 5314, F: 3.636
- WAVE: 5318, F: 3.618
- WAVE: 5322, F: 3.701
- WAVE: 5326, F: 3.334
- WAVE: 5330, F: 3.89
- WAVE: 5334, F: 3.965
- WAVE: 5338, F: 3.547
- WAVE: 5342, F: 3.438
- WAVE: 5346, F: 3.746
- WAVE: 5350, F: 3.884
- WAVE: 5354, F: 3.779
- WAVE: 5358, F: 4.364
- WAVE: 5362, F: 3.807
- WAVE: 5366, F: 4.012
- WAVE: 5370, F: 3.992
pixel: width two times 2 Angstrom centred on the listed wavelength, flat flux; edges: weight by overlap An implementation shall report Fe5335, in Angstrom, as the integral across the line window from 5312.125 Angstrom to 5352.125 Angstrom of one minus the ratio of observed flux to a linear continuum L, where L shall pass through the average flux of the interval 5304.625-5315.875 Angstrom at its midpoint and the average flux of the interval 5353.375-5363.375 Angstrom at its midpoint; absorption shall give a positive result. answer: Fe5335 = 2.4 Angstrom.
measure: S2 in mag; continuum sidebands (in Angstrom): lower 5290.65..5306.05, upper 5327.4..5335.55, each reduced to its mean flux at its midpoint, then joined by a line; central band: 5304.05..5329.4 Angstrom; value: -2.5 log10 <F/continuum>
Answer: 0.04 mag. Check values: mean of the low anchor 3.78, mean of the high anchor 3.88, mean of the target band 3.68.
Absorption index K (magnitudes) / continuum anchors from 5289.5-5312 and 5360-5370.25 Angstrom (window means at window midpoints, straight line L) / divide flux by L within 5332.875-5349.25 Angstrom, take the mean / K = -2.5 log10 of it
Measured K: 0.07 mag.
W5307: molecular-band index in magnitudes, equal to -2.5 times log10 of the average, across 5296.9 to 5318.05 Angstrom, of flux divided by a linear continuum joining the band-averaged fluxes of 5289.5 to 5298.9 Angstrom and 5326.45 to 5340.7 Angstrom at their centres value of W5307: 0.09 mag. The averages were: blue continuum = 4.13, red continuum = 3.73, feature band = 3.67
